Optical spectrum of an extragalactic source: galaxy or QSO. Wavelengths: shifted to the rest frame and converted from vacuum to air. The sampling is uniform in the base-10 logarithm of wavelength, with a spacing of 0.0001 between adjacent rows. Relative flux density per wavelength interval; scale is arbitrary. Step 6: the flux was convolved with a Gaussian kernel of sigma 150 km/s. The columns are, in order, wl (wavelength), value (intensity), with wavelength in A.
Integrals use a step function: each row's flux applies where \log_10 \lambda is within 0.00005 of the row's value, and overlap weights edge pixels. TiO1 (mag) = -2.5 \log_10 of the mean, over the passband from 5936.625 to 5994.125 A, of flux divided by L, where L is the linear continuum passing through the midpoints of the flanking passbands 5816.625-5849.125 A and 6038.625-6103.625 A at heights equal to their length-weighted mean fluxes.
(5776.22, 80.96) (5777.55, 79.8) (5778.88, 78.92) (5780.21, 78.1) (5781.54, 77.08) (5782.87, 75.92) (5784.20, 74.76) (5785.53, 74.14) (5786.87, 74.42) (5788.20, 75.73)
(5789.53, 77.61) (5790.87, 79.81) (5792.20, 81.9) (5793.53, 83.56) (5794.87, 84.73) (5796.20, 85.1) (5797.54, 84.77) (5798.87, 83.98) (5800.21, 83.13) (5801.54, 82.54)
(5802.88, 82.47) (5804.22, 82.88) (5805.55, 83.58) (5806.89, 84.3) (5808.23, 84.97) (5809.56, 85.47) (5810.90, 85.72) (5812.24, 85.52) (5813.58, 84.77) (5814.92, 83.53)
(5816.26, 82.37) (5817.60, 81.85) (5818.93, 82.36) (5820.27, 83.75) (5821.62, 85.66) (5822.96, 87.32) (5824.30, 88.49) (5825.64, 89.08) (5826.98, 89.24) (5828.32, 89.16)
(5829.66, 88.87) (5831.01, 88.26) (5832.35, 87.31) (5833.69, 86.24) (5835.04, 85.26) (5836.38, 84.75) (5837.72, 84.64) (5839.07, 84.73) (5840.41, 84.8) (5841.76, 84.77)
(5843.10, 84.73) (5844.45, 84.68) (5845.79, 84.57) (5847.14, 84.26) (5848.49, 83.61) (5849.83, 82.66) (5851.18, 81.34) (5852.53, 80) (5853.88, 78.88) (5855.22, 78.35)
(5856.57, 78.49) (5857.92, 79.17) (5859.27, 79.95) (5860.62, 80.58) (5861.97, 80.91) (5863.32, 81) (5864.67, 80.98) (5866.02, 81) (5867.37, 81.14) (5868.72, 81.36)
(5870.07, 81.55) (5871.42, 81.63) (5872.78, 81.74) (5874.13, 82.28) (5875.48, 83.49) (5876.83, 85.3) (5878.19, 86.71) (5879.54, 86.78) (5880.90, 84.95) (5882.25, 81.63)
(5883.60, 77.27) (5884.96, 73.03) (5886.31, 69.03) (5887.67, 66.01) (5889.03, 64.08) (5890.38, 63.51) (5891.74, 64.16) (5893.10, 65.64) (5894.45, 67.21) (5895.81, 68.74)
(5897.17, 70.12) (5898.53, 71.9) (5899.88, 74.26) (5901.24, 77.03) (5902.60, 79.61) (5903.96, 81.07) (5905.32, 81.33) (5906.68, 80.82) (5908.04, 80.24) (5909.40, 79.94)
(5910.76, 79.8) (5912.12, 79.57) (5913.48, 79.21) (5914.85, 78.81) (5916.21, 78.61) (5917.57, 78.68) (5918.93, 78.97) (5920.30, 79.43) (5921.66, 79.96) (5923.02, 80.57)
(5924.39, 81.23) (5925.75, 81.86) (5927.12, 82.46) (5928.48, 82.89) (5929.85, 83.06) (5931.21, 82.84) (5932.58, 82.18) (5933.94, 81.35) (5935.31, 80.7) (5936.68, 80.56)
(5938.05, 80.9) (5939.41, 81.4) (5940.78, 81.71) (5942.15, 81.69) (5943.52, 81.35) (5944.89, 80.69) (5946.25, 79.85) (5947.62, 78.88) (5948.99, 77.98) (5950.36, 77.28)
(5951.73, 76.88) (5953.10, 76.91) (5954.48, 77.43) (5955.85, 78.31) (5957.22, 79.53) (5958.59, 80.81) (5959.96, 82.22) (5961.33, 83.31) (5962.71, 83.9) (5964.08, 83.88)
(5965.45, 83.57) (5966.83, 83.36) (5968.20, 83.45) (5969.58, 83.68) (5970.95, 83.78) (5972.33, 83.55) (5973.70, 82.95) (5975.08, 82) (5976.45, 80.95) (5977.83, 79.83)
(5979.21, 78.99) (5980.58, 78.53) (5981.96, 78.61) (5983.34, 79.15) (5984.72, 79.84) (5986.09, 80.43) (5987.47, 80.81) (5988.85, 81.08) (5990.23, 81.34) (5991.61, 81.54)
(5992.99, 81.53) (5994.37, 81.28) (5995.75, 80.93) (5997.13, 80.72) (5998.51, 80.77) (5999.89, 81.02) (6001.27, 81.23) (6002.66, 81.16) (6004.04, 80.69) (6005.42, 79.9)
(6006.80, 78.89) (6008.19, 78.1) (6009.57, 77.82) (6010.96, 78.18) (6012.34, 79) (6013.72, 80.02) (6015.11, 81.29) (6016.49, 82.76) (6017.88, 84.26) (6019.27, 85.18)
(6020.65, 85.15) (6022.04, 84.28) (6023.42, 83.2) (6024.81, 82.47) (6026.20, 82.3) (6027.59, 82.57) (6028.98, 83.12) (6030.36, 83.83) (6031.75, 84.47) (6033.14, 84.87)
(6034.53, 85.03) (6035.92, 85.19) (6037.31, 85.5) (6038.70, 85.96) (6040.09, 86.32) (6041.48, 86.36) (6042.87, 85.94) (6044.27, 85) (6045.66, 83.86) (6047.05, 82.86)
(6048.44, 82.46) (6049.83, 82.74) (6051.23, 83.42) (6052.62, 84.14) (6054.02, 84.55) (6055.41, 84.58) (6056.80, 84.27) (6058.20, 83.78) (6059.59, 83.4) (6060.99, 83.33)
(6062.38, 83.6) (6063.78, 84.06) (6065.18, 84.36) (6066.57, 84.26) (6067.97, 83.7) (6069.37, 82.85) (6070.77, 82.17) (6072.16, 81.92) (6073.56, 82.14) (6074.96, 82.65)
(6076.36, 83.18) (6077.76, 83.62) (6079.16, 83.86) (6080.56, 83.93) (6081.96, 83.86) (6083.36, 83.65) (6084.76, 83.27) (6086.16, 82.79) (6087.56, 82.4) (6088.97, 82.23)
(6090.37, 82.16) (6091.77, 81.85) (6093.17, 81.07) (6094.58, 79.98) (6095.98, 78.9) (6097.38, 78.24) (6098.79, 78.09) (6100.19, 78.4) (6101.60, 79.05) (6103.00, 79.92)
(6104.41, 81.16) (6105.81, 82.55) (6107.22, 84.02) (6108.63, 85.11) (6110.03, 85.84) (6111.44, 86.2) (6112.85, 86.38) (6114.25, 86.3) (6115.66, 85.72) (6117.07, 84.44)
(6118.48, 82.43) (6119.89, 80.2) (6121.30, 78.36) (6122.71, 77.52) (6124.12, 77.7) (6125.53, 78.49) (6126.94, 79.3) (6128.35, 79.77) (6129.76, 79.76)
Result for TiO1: 0.04 mag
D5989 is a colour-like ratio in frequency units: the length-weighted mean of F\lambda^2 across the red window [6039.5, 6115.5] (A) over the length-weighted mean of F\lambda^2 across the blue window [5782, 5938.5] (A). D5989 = 1.1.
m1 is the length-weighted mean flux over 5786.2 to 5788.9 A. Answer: 75.2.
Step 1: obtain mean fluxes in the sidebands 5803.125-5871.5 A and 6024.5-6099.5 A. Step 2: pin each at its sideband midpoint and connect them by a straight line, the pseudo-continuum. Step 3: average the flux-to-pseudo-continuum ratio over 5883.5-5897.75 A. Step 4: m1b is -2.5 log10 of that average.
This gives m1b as 0.230 mag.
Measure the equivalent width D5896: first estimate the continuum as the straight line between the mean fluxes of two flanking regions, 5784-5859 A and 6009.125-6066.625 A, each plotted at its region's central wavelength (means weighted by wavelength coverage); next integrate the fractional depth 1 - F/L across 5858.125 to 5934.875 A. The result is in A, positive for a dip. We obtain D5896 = 4.7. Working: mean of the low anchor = 83.4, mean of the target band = 78.4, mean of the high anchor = 83.6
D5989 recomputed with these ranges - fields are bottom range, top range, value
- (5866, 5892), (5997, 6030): 1.09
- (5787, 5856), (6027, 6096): 1.08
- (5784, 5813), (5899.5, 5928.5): 1.01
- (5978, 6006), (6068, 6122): 1.06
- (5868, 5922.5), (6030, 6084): 1.15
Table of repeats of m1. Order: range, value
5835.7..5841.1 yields 84.8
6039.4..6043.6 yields 86.1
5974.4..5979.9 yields 80.5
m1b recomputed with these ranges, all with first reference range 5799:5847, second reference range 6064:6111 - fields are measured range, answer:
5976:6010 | 0.04 mag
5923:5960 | 0.05 mag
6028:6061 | -0.02 mag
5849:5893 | 0.08 mag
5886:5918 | 0.14 mag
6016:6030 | -0.01 mag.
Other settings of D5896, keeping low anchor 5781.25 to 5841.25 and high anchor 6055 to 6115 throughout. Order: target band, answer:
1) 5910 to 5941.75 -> 0.94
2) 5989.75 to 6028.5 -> 0.76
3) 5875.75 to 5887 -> 0.36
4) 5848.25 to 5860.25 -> 0.47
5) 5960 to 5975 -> -0.06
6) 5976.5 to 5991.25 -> 0.55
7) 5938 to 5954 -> 0.69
